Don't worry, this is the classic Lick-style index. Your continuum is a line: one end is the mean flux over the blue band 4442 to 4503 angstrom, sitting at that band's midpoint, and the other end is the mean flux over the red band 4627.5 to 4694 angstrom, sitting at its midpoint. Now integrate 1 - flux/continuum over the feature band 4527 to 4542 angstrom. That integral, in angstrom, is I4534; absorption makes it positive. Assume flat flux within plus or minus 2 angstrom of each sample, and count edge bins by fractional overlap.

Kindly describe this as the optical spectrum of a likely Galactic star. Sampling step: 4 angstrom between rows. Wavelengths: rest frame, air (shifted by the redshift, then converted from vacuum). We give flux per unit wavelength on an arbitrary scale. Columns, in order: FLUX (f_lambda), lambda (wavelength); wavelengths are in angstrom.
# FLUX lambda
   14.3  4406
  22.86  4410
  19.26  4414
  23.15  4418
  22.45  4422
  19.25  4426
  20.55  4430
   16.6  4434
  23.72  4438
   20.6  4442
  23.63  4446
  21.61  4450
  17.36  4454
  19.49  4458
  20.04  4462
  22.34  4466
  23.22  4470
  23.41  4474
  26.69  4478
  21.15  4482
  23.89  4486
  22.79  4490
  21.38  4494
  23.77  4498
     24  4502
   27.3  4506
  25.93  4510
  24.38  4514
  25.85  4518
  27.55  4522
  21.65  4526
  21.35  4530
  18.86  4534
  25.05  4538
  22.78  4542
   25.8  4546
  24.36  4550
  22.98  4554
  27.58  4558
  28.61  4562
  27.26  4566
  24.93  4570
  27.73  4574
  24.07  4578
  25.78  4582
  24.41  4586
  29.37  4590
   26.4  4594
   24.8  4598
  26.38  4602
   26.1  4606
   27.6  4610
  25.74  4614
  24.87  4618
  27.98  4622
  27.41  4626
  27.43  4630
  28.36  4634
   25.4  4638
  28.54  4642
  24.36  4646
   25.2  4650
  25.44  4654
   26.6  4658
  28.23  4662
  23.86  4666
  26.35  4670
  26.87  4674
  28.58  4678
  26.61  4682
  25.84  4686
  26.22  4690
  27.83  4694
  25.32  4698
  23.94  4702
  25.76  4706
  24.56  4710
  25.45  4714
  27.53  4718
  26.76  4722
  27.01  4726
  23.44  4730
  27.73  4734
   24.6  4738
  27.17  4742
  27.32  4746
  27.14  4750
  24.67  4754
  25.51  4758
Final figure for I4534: 1.1 angstrom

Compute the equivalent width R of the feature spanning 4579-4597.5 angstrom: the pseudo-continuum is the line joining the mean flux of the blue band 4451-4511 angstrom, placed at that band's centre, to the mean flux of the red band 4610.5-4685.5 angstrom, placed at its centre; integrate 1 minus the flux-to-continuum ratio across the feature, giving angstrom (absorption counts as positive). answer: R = -0.7 angstrom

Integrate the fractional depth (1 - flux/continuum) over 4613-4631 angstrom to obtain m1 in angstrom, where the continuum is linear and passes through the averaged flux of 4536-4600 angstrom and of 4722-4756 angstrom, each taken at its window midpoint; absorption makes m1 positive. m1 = -0.6 angstrom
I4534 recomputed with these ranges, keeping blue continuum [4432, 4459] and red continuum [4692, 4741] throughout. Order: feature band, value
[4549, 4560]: -1.2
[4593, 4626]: -3.6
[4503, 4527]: -4.1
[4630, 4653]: -2.0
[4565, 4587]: -2.5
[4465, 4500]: -3.3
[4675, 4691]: -1.1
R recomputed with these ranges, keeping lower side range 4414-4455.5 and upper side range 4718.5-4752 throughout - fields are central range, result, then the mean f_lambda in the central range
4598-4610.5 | -1.2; 26.3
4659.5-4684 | -1.4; 26.7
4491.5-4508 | -1.5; 24.1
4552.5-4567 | -2.2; 26.7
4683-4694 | -0.4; 26.4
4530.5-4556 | -0.3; 23.2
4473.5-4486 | -1.2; 23.8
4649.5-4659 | -0.3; 25.7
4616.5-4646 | -3.0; 27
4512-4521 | -1.2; 25.4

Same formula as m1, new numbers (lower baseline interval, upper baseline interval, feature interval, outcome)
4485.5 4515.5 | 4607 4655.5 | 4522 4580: 1.2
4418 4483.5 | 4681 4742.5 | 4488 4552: -3.7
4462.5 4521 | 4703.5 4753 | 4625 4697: -3.0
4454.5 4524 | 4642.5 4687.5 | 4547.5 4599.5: -2.4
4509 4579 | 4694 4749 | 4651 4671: -0.4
